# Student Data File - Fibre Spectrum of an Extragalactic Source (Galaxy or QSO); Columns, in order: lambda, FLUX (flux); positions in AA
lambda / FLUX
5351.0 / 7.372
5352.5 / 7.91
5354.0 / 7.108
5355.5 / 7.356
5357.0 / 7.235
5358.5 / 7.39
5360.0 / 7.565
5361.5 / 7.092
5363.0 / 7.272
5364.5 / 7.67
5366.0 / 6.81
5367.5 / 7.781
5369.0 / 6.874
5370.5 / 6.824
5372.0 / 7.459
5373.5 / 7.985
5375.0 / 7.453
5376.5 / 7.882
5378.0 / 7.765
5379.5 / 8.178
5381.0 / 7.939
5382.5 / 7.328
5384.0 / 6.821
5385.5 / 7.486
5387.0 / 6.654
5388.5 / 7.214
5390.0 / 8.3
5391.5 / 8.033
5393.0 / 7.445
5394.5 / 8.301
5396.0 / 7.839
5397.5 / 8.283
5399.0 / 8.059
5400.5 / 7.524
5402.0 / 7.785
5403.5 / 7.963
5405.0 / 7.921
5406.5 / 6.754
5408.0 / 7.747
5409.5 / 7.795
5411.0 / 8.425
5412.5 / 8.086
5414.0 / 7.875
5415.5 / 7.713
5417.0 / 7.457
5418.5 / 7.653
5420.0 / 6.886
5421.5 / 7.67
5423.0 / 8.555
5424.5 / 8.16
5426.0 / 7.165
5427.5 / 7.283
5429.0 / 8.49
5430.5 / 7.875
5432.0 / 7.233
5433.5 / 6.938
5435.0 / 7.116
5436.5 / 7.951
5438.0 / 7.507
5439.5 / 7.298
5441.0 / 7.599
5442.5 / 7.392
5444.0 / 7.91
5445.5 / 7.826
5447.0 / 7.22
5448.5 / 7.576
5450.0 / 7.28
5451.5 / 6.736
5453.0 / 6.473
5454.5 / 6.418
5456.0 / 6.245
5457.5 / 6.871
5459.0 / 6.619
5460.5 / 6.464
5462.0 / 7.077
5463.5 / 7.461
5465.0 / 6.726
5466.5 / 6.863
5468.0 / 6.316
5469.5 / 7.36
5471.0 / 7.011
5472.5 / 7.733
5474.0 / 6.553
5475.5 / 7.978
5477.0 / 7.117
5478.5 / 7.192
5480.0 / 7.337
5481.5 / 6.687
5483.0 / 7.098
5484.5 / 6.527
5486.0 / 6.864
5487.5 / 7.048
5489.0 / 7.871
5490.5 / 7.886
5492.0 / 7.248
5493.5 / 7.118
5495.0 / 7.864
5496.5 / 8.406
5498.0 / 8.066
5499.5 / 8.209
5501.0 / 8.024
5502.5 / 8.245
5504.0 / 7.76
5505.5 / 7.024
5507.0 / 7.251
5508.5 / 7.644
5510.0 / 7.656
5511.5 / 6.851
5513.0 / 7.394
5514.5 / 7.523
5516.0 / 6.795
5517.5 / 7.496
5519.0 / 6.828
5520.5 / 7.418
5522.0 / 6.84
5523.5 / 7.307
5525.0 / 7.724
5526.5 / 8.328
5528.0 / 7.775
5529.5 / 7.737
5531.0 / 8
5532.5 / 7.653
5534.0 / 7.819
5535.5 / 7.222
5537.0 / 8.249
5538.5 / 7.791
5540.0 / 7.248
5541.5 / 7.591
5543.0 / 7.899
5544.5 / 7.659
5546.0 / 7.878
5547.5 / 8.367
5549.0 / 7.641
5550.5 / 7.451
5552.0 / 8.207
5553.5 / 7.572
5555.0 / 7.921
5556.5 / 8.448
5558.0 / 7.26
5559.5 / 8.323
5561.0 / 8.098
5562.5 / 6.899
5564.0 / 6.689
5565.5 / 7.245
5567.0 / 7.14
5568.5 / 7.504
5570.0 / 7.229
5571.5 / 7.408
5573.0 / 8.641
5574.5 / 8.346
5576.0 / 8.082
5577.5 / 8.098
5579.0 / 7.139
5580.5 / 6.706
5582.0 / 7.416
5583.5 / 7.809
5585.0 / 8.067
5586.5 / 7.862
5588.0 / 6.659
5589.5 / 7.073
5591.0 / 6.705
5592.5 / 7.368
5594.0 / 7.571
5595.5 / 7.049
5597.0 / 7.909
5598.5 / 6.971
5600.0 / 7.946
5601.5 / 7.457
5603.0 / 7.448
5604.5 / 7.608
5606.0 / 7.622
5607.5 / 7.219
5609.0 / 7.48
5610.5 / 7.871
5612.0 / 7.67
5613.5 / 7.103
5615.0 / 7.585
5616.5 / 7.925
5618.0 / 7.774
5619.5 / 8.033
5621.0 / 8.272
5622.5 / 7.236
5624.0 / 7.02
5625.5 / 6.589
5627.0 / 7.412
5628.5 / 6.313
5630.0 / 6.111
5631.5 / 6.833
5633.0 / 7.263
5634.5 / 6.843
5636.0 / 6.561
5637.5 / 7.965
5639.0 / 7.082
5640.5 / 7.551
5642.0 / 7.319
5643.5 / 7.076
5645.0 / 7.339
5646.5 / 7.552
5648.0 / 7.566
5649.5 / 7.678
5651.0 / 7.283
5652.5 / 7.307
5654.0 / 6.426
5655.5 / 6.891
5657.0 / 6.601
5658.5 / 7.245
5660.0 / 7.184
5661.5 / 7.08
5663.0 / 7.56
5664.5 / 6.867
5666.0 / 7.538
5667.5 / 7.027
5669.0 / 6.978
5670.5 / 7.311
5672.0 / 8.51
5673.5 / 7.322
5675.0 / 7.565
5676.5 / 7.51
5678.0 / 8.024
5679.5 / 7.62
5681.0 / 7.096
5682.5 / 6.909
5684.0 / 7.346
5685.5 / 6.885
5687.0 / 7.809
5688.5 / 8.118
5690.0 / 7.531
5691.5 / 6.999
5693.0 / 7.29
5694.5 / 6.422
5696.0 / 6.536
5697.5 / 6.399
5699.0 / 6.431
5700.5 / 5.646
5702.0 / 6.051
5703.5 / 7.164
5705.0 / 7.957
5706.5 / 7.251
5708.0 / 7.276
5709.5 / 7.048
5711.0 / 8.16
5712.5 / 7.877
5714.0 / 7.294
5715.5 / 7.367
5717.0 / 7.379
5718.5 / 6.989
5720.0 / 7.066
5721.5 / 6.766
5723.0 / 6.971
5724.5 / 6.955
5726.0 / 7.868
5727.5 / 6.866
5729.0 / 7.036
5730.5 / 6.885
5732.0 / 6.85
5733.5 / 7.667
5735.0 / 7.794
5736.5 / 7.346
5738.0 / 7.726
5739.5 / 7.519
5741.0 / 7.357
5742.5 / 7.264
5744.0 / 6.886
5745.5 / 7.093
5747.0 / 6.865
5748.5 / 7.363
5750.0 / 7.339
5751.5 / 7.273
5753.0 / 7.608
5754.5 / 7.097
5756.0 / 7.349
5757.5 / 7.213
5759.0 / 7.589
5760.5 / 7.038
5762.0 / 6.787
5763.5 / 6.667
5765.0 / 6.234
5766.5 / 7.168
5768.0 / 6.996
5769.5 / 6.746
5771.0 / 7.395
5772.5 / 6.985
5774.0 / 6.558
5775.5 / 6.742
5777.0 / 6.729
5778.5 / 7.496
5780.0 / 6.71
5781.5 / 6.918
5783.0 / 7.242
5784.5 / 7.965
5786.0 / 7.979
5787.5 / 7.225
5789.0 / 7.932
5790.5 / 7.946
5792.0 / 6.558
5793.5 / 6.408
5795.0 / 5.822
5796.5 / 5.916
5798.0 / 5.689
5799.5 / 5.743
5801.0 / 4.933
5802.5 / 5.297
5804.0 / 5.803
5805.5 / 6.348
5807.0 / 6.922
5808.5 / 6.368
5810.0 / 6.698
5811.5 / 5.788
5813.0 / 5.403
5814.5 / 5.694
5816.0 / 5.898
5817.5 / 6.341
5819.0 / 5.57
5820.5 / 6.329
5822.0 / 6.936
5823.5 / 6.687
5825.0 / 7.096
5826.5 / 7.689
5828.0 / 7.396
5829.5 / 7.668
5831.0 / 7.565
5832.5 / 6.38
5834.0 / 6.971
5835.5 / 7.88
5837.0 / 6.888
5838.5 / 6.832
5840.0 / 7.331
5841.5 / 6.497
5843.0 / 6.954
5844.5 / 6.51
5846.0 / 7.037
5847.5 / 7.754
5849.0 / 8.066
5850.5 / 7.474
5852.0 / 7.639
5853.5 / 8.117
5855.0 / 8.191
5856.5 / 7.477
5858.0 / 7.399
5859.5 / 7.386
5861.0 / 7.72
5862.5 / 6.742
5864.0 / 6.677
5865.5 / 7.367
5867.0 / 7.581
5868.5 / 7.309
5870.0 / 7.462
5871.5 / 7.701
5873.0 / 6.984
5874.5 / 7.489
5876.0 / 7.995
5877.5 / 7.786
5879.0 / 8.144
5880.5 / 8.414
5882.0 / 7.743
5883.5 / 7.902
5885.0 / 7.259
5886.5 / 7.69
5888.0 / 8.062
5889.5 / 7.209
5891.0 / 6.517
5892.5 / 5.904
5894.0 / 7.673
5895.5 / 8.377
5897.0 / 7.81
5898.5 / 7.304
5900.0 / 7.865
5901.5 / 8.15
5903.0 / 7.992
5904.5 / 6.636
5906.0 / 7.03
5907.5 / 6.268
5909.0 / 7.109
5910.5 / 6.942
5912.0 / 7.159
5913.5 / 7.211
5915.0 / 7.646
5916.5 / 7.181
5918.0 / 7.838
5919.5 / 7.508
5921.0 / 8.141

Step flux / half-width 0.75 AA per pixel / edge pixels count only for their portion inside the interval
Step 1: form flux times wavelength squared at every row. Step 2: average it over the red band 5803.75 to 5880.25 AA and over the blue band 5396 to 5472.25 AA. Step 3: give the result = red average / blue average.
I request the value 1.1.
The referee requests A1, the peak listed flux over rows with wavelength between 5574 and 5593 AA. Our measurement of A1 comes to 8.346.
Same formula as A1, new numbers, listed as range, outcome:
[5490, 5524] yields 8.406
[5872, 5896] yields 8.414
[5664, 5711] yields 8.51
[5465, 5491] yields 7.978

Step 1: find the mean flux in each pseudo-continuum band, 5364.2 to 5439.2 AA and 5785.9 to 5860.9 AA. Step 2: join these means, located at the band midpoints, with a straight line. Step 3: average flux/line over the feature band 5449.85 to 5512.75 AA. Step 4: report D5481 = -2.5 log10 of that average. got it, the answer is 0.04 mag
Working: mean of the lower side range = 7.64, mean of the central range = 7.22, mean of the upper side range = 6.81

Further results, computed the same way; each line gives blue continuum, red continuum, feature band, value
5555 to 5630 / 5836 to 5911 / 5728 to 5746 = 0.02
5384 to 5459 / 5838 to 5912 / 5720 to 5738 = 0.04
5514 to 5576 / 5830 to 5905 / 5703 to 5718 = 0.01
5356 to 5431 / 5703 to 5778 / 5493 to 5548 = -0.02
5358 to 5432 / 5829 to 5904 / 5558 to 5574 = 0.01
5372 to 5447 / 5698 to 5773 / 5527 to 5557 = -0.05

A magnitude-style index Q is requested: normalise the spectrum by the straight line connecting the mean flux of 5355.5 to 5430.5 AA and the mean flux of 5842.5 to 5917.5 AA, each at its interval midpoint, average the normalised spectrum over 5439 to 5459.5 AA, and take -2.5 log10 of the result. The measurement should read 0.07 mag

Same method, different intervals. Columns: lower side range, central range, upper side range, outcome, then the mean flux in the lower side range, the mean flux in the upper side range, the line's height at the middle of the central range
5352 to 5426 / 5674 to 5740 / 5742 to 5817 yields -0.046 mag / 7.61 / 6.75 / 6.91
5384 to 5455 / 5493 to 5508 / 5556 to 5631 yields -0.039 mag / 7.59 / 7.46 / 7.53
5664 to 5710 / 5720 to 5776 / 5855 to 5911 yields 0.019 mag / 7.18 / 7.45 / 7.26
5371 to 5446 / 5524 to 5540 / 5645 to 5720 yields -0.046 mag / 7.68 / 7.22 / 7.47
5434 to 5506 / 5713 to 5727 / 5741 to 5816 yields -0.050 mag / 7.27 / 6.77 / 6.86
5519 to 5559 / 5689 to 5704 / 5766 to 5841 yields 0.072 mag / 7.72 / 6.71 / 7.12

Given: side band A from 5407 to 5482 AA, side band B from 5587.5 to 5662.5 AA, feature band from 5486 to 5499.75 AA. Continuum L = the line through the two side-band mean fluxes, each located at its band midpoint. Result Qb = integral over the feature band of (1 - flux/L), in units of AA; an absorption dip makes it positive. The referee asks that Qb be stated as -0.7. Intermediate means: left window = 7.34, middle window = 7.68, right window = 7.28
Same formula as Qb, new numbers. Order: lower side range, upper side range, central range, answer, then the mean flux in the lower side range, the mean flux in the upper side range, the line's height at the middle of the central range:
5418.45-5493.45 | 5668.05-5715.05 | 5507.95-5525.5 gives -0.1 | 7.24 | 7.24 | 7.24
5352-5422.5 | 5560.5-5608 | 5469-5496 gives 1.0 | 7.59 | 7.47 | 7.53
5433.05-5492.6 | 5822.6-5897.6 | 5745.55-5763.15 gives 0.3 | 7.14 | 7.41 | 7.33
